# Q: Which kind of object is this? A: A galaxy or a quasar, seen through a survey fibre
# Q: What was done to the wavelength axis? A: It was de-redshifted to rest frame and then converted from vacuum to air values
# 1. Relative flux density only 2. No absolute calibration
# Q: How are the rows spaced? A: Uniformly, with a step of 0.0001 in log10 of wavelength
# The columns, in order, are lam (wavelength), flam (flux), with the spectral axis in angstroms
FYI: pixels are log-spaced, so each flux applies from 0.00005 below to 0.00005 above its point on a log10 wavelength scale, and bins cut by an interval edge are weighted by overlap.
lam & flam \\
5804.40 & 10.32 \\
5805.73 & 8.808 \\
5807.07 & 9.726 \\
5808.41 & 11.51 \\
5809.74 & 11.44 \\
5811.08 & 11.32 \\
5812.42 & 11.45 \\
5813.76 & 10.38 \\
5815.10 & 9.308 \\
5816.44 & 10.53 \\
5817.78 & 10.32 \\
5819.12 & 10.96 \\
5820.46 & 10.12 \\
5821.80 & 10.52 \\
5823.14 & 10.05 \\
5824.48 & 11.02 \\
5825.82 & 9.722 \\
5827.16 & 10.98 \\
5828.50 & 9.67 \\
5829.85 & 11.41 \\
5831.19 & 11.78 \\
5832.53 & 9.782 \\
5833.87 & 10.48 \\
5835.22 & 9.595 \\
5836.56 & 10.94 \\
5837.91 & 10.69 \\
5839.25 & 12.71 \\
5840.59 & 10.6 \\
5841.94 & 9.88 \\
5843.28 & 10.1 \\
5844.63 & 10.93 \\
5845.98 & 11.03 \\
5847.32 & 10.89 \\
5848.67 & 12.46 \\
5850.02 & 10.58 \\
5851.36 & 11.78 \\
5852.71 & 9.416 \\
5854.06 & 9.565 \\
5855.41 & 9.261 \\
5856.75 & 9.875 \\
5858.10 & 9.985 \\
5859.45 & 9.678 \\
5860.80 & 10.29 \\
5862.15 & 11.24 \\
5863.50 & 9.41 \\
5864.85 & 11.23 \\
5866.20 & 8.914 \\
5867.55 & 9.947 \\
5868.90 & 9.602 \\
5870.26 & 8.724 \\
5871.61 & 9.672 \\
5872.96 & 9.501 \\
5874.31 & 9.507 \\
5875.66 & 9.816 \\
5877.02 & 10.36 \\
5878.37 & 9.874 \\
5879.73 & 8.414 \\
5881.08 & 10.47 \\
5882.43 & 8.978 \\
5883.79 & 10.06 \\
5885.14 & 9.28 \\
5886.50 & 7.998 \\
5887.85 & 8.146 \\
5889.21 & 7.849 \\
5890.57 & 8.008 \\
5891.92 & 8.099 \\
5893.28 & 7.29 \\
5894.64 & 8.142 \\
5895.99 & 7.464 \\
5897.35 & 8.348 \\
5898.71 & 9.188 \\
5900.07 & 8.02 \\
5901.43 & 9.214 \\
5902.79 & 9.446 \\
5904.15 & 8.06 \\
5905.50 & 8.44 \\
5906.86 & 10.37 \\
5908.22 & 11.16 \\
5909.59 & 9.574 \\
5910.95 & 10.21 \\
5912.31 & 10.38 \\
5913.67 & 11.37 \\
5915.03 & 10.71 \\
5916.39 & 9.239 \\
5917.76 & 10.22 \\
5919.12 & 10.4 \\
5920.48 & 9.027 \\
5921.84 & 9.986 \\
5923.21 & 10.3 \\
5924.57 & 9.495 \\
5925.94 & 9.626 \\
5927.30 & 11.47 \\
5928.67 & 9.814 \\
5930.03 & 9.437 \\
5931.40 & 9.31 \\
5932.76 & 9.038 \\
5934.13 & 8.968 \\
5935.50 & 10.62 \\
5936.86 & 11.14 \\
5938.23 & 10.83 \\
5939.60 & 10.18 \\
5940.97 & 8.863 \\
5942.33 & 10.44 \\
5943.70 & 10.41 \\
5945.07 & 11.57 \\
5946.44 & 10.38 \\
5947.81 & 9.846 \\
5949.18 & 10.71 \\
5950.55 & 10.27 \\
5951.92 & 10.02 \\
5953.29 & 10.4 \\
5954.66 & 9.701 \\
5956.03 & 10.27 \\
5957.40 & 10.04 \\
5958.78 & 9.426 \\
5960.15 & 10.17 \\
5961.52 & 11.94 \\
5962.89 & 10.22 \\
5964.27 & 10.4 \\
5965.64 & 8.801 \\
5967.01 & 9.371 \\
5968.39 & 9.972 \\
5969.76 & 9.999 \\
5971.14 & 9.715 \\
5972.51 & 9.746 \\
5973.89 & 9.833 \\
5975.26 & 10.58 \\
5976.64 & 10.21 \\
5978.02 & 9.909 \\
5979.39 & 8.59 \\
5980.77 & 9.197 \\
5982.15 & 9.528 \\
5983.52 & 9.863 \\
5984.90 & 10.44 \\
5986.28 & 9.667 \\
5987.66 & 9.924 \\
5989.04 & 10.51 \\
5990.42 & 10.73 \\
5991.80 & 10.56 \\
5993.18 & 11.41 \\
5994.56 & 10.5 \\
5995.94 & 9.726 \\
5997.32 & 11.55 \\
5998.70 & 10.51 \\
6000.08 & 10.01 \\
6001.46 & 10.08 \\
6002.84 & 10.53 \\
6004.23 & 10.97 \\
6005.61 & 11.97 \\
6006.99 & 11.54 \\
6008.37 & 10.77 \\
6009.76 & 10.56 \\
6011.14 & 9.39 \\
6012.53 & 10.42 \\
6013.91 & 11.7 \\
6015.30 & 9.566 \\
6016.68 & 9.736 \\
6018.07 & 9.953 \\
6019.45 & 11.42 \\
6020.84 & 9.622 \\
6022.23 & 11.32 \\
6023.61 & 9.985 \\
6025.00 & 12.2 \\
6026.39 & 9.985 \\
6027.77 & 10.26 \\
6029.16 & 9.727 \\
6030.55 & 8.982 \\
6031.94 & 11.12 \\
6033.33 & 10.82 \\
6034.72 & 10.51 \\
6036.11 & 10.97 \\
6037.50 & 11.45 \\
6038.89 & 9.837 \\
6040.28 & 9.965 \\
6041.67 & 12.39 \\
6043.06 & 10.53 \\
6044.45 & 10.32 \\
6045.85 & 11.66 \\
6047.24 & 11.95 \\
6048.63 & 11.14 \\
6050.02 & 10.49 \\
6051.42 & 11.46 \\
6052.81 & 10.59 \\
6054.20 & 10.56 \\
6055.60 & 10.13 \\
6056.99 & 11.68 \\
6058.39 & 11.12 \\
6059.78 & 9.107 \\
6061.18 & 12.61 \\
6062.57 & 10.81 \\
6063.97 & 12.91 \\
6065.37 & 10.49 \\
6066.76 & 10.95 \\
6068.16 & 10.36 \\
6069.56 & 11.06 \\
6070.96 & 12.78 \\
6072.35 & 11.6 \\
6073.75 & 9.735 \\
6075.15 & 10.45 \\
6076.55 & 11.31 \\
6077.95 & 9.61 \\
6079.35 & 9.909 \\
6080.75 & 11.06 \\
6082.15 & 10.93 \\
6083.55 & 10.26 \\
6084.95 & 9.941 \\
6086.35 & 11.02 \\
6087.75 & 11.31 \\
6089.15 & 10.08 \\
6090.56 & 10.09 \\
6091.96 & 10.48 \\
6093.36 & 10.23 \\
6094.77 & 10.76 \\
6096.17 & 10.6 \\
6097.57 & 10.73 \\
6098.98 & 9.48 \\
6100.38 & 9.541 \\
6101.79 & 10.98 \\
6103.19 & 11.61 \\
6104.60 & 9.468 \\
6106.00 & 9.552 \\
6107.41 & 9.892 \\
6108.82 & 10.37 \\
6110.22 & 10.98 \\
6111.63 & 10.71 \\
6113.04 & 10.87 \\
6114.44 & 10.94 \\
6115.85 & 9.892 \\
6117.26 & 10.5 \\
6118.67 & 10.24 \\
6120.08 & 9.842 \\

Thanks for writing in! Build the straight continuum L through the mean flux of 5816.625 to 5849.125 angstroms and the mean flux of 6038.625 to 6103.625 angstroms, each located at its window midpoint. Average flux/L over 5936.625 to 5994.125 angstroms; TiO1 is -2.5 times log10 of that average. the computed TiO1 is 0.06 mag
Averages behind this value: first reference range 10.7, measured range 10.1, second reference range 10.8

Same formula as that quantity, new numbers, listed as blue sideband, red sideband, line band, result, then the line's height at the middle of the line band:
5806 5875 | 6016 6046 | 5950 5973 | 0.05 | 10.5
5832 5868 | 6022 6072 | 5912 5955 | 0.05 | 10.6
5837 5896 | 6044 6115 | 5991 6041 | -0.01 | 10.4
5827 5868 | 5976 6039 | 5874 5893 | 0.16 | 10.5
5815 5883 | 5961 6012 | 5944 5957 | -0.01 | 10.2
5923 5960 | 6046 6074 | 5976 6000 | 0.03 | 10.5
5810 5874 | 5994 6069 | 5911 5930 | 0.04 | 10.5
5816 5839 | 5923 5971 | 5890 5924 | 0.10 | 10.2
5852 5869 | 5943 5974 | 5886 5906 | 0.21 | 9.98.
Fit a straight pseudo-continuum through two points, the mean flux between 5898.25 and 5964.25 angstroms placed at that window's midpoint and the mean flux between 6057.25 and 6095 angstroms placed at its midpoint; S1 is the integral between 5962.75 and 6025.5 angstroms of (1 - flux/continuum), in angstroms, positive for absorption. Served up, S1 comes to 0.4 angstroms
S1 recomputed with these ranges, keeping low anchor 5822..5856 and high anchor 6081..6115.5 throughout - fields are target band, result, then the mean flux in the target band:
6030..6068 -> -1.5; 10.9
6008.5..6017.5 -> 0.2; 10.2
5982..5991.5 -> 0.3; 10.1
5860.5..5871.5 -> 0.7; 9.89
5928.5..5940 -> 0.7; 9.93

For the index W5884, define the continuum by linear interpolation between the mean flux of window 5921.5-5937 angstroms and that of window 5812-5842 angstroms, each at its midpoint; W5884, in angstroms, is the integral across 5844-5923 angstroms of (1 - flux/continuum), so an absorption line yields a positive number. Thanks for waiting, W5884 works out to 4.6 angstroms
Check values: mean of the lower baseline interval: 10.6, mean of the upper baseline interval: 9.89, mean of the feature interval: 9.61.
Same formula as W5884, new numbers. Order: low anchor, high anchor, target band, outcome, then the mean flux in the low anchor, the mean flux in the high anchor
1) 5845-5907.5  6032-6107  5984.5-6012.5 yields -0.8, 9.44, 10.7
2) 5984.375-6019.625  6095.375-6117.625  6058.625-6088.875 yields -1.2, 10.5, 10.4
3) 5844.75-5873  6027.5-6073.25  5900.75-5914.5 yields 0.7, 10.2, 10.9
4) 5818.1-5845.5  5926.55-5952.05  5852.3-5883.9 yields 2.2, 10.6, 10.2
